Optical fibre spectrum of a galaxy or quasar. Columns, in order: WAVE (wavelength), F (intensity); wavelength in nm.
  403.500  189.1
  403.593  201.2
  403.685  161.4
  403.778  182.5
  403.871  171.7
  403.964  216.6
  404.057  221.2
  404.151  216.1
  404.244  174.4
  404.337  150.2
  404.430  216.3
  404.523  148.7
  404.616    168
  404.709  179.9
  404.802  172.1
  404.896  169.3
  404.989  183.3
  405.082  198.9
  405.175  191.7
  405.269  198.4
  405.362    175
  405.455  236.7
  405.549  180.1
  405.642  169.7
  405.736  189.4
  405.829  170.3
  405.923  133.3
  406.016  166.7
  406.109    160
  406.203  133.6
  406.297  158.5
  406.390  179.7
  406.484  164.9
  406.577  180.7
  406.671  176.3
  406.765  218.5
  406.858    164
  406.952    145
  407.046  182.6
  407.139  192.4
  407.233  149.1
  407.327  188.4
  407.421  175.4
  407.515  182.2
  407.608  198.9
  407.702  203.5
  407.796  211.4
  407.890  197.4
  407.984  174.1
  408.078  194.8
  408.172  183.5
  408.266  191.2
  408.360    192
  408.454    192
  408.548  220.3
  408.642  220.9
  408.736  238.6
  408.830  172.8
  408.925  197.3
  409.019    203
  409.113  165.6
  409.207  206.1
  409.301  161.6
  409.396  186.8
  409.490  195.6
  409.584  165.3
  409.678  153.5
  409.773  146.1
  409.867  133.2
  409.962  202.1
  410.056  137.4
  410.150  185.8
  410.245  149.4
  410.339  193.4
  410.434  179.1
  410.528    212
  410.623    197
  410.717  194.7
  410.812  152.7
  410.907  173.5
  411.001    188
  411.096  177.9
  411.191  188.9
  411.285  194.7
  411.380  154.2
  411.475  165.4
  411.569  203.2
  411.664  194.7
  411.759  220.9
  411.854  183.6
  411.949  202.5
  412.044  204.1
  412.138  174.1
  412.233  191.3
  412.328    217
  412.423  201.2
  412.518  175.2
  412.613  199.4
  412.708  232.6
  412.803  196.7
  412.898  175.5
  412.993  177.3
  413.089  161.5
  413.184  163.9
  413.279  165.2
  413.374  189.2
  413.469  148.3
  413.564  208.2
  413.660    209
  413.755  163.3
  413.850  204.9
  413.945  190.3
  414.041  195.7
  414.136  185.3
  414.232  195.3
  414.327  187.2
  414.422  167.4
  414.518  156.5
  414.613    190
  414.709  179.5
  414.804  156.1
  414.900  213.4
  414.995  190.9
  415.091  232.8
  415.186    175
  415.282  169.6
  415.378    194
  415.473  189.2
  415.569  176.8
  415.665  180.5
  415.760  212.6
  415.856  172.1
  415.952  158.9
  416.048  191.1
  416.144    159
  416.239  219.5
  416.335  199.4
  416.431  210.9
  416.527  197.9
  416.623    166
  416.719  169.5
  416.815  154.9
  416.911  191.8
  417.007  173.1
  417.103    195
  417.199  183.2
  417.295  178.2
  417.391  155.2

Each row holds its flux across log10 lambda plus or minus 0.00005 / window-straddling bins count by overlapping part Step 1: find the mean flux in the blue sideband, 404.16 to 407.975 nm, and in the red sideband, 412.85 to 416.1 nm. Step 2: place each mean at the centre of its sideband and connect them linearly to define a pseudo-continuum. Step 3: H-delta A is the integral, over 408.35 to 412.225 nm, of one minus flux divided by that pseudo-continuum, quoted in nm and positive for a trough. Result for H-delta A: -0.09 nm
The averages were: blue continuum 179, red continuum 183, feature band 185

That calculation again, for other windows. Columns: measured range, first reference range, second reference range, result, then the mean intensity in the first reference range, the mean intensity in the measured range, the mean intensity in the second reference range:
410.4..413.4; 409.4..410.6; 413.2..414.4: -0.147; 172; 188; 186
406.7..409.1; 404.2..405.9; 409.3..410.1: -0.282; 181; 191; 165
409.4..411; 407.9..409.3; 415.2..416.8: 0.158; 195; 174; 185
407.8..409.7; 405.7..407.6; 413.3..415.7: -0.180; 171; 192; 186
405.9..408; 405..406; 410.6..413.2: 0.100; 184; 176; 188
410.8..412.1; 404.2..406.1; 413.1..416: -0.035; 178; 187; 184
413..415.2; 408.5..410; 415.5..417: 0.004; 185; 184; 184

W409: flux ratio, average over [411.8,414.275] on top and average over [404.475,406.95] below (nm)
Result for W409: 1.1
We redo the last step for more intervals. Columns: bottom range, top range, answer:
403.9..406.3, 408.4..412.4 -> 1.03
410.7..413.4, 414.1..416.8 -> 0.99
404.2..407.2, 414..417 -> 1.05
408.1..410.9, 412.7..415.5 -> 1.01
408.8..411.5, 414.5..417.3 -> 1.04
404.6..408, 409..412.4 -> 1.02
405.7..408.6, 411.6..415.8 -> 1.05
